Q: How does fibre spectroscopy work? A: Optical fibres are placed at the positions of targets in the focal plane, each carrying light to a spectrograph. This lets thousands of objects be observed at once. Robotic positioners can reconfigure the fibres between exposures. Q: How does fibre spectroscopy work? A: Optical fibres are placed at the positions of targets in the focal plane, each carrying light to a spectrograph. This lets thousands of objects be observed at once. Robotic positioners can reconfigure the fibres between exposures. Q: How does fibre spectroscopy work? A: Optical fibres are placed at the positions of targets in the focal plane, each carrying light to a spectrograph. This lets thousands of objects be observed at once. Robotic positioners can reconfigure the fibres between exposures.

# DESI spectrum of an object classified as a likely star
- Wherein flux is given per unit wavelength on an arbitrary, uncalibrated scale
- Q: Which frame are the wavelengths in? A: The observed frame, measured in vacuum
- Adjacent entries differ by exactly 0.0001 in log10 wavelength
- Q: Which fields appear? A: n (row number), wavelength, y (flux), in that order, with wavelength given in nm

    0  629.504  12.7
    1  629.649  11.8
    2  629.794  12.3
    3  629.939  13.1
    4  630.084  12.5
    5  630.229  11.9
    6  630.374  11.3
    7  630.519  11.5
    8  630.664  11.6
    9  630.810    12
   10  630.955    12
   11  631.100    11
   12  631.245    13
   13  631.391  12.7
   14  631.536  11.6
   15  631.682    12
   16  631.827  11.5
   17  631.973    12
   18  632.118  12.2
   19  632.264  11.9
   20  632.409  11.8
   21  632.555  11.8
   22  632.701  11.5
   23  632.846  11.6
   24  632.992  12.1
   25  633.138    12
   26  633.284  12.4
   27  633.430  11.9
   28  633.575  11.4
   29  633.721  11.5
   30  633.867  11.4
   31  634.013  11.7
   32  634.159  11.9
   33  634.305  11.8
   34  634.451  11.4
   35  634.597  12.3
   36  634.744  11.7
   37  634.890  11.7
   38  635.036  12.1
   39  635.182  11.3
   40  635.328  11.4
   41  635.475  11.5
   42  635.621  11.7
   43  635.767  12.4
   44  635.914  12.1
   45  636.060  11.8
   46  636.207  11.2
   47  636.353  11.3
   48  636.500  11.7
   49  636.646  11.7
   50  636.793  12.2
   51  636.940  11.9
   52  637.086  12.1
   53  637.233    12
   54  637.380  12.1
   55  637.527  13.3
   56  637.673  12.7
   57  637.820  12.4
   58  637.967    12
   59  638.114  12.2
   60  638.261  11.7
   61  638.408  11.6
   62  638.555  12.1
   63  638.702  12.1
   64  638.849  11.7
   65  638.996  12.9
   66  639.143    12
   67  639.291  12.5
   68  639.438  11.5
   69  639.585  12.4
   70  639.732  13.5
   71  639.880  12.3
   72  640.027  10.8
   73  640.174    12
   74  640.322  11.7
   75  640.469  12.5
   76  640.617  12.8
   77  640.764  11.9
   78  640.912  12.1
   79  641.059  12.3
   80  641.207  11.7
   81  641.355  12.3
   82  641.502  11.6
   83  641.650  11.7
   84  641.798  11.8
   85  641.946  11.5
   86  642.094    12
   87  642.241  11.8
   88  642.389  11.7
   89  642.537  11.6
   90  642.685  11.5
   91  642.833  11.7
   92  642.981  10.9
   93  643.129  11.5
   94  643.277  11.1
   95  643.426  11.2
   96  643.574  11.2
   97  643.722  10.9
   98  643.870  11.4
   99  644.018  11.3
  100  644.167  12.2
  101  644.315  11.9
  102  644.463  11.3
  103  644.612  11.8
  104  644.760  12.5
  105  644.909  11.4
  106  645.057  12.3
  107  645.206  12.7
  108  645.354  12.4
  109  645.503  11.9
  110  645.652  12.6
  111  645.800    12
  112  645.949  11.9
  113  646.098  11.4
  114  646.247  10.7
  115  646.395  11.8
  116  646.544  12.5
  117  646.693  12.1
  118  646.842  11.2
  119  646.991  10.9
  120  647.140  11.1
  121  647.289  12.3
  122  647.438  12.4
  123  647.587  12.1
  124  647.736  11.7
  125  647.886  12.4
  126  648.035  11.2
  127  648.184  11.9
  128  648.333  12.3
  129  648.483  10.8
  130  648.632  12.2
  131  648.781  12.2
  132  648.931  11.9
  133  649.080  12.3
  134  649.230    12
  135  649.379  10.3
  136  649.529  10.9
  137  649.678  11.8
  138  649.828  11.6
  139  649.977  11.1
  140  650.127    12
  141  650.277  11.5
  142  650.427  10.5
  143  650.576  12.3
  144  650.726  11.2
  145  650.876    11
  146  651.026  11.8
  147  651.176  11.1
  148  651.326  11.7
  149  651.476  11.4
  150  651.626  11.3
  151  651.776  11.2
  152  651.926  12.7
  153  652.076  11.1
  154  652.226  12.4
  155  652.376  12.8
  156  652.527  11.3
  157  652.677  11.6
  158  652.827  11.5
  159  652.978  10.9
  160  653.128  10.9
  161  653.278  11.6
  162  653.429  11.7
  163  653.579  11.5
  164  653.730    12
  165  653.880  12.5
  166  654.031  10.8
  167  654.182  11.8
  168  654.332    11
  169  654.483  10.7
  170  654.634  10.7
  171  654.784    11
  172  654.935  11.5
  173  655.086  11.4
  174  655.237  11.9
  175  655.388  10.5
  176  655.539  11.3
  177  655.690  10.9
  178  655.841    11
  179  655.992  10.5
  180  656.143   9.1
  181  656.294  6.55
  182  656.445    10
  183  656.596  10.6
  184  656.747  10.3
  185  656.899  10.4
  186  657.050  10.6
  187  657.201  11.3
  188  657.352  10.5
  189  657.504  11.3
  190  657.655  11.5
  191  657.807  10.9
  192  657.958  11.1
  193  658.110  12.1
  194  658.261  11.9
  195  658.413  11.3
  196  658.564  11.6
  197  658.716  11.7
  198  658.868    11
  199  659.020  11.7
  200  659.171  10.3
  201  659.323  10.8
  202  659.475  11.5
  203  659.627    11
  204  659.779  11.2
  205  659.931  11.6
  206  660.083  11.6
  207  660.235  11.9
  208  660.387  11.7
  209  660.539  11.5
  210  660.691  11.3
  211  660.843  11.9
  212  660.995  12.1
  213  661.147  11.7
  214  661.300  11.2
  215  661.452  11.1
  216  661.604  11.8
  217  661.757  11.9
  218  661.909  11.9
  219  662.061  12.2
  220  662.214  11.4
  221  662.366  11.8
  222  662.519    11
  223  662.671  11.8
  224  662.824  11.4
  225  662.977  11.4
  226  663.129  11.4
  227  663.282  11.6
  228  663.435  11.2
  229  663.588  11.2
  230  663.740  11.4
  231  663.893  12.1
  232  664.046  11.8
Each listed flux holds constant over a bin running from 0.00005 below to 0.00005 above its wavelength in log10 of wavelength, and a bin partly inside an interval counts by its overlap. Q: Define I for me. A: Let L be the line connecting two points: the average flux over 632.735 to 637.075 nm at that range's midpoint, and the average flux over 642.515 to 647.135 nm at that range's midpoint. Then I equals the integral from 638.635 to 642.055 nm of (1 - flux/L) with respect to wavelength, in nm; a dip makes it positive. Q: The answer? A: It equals -0.10 nm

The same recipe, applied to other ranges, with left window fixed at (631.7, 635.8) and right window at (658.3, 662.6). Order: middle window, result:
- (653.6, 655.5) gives 0.04 nm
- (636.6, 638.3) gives -0.07 nm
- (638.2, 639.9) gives -0.07 nm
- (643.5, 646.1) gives -0.04 nm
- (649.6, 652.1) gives 0.02 nm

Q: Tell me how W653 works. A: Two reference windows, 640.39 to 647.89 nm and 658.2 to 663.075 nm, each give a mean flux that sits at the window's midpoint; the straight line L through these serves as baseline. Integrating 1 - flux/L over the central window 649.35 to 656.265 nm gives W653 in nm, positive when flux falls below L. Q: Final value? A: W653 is 0.20 nm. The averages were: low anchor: 11.8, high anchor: 11.5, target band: 11.3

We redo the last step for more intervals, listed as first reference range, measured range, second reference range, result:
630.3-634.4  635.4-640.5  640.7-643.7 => -0.14 nm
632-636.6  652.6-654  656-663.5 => -0.03 nm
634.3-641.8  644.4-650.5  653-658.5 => -0.16 nm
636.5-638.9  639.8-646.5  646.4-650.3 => 0.08 nm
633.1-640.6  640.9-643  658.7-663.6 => 0.02 nm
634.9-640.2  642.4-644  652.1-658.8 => 0.06 nm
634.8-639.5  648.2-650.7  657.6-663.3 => 0.02 nm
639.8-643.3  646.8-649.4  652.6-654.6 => -0.04 nm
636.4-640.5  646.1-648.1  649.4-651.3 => -0.02 nm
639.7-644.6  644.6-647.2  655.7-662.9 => -0.05 nm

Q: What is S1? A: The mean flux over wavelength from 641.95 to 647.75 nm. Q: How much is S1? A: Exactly 11.7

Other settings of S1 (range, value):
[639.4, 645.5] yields 11.8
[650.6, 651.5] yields 11.4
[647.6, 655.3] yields 11.5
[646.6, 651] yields 11.6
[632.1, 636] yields 11.8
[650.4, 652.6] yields 11.6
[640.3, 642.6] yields 11.9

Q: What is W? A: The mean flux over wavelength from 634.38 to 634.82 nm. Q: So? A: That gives 11.8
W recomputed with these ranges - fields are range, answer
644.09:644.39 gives 12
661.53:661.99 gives 11.9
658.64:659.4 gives 11.1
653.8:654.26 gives 11.7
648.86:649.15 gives 12.1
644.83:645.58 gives 12.1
